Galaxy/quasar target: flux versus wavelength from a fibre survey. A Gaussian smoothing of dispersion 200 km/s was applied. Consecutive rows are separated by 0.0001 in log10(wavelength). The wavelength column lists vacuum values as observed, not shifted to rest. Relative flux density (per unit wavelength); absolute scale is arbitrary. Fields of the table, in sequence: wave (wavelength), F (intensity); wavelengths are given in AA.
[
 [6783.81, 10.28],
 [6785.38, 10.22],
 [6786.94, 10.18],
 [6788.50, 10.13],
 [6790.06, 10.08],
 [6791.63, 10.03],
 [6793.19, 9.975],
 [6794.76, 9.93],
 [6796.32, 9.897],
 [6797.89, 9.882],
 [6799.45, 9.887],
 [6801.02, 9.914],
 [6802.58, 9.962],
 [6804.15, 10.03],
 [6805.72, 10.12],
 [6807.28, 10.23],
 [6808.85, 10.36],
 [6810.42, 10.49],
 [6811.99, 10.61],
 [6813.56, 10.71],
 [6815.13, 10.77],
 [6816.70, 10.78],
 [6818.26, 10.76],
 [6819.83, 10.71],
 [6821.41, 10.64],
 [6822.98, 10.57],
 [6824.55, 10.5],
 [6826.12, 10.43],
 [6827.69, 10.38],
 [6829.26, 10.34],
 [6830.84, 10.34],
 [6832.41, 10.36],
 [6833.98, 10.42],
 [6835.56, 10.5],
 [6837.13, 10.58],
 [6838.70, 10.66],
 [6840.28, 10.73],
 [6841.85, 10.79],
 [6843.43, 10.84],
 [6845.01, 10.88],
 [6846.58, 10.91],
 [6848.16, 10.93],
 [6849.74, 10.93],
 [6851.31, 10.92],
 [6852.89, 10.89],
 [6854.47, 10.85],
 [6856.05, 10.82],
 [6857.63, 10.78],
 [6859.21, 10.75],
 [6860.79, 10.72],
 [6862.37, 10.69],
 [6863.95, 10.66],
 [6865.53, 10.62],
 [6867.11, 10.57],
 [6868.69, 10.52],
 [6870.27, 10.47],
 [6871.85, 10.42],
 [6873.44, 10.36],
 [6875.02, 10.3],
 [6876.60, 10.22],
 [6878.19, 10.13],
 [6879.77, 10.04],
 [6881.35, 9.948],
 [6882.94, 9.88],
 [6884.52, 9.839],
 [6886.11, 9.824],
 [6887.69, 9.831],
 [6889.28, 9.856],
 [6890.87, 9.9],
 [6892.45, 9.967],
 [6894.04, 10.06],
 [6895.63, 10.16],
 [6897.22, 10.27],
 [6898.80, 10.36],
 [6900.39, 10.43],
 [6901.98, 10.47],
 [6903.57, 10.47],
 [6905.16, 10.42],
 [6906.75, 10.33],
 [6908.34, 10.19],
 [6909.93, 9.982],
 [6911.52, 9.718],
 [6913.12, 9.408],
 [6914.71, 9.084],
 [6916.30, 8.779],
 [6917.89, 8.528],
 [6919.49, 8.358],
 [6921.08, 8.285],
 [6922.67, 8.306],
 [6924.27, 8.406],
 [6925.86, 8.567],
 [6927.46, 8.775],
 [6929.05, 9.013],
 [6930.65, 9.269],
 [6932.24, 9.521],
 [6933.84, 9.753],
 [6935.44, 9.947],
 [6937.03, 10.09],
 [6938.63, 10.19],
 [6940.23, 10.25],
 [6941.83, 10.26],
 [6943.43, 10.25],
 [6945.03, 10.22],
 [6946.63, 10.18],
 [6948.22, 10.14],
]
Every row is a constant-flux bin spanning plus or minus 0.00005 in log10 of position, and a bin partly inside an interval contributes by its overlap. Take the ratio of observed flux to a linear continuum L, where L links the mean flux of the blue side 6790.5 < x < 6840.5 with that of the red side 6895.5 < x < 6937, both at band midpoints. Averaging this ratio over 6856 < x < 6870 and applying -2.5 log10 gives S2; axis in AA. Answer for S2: -0.08 mag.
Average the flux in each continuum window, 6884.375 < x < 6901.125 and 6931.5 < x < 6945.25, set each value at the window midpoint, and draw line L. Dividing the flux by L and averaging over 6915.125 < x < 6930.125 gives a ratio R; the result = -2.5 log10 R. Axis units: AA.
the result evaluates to 0.171 mag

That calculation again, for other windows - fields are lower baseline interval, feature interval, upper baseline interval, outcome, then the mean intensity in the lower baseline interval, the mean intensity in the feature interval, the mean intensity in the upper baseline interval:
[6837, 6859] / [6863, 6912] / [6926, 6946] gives 0.01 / 10.8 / 10.2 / 9.75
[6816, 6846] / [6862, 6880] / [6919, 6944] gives -0.04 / 10.6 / 10.4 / 9.33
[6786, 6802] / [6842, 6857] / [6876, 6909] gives -0.08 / 10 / 10.9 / 10.1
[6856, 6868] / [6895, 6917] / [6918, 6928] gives -0.11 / 10.7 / 10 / 8.44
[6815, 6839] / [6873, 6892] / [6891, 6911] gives 0.03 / 10.5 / 10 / 10.2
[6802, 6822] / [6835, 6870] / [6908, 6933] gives -0.09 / 10.5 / 10.8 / 8.99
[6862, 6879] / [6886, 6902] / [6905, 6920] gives -0.02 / 10.4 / 10.1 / 9.46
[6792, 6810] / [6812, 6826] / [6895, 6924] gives -0.07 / 10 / 10.7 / 9.62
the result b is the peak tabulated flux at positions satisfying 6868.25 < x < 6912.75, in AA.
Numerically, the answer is 10.52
